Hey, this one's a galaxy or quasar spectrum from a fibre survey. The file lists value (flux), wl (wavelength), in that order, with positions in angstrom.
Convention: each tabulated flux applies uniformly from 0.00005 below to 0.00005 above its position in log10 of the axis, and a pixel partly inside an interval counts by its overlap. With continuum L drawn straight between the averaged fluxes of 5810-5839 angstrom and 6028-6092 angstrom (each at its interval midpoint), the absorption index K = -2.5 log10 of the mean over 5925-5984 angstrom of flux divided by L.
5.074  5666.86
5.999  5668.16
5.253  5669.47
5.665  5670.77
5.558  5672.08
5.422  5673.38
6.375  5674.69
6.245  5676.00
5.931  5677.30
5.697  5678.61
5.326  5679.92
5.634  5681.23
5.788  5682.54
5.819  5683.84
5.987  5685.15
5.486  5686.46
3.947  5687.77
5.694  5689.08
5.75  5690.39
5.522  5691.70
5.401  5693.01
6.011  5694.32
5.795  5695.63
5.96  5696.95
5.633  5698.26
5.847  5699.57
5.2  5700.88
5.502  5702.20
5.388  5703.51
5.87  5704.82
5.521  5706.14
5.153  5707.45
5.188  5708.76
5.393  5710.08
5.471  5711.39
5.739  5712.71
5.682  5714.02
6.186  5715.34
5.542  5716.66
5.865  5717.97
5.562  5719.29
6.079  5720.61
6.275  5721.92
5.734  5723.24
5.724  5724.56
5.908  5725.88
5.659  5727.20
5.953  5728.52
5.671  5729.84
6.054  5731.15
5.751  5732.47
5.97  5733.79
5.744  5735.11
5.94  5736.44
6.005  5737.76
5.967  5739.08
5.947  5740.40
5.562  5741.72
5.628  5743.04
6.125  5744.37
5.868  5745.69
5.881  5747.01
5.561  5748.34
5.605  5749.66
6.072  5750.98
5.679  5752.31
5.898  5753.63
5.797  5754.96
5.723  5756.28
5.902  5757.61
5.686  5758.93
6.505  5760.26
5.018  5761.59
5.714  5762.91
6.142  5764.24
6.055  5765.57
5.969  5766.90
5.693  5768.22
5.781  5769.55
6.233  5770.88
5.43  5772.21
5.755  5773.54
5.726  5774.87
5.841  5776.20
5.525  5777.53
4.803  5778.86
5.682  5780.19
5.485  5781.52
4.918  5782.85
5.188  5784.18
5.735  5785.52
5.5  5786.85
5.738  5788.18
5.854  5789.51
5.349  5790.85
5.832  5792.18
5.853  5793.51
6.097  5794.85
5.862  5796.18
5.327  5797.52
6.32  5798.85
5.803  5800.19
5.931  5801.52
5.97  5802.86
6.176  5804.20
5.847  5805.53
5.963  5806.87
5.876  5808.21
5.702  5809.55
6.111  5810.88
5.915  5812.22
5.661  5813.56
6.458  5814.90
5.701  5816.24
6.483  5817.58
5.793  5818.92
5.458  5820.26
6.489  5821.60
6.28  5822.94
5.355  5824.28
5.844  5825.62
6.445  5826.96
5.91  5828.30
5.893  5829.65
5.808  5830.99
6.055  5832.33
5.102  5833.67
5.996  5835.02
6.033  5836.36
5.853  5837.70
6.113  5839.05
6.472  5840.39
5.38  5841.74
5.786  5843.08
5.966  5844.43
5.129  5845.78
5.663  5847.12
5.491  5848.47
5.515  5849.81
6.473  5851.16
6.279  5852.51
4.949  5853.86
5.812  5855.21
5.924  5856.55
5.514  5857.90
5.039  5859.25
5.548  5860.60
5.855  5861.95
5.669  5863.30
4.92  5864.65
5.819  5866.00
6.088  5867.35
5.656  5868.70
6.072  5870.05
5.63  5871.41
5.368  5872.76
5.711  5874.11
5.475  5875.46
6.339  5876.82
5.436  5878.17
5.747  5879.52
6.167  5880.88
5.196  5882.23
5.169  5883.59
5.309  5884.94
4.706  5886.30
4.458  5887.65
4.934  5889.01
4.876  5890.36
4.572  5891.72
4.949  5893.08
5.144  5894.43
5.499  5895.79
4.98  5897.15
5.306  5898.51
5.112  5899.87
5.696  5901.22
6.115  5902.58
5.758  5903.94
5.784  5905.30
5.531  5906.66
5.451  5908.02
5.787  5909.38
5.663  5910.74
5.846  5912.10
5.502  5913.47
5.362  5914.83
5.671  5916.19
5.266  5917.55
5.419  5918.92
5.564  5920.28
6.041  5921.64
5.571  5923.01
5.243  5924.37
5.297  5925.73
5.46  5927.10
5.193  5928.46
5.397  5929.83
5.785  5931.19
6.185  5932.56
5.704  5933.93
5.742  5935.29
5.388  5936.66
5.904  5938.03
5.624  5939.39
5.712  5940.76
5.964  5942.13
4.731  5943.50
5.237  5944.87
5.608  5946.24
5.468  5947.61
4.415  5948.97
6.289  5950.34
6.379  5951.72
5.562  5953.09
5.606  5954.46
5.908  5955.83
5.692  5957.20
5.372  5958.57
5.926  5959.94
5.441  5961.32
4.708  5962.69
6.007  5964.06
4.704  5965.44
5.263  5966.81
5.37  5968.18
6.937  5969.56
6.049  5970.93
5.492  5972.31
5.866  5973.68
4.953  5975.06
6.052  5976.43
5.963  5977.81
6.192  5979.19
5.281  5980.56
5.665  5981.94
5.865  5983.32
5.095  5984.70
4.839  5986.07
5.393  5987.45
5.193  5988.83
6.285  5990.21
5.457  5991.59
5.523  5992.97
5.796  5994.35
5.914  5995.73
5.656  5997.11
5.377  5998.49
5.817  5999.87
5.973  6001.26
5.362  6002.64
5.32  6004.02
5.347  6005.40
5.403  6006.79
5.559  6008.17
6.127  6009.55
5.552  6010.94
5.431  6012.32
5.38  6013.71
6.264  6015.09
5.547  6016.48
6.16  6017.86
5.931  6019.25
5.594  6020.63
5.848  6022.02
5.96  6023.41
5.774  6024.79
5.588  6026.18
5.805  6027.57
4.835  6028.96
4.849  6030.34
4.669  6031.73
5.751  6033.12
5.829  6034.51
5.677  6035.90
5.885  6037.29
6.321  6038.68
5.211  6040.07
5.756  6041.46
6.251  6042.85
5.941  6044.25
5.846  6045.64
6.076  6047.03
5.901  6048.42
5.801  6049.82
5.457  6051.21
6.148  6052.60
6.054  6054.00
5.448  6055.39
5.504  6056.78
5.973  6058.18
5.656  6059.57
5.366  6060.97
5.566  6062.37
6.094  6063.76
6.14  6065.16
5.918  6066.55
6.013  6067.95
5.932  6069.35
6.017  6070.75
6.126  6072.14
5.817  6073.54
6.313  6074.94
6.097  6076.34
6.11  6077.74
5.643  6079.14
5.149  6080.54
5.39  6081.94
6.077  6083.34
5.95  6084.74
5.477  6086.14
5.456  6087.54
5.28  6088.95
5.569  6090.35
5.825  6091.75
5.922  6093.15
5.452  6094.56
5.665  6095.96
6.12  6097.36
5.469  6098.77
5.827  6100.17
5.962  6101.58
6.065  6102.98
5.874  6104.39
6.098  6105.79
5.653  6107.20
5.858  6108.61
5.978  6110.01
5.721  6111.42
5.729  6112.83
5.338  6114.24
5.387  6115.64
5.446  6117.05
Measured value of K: 0.041 mag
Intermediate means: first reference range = 5.94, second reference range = 5.74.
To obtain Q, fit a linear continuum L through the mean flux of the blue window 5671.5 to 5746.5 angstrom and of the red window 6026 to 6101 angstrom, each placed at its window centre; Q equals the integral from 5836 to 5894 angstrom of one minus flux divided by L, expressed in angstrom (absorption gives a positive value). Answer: 1.74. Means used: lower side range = 5.71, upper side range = 5.74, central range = 5.55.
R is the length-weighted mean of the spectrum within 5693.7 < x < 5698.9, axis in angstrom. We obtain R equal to 5.84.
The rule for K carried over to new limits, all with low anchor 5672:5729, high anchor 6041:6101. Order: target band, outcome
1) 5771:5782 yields 0.03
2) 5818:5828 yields -0.05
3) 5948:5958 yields 0.01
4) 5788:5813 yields -0.03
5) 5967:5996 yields 0.02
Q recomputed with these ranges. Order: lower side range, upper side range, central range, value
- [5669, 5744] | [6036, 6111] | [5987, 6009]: 0.8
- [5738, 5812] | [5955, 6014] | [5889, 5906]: 1.1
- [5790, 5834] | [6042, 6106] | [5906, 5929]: 1.4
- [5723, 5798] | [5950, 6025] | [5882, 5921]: 2.5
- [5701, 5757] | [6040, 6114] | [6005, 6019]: 0.3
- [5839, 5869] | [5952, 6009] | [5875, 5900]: 1.9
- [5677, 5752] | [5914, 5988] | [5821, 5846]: -1.2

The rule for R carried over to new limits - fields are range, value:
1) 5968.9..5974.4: 6.08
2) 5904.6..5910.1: 5.64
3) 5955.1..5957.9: 5.8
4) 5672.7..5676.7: 6.02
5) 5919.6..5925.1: 5.61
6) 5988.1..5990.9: 5.73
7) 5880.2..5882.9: 5.69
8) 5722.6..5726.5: 5.78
